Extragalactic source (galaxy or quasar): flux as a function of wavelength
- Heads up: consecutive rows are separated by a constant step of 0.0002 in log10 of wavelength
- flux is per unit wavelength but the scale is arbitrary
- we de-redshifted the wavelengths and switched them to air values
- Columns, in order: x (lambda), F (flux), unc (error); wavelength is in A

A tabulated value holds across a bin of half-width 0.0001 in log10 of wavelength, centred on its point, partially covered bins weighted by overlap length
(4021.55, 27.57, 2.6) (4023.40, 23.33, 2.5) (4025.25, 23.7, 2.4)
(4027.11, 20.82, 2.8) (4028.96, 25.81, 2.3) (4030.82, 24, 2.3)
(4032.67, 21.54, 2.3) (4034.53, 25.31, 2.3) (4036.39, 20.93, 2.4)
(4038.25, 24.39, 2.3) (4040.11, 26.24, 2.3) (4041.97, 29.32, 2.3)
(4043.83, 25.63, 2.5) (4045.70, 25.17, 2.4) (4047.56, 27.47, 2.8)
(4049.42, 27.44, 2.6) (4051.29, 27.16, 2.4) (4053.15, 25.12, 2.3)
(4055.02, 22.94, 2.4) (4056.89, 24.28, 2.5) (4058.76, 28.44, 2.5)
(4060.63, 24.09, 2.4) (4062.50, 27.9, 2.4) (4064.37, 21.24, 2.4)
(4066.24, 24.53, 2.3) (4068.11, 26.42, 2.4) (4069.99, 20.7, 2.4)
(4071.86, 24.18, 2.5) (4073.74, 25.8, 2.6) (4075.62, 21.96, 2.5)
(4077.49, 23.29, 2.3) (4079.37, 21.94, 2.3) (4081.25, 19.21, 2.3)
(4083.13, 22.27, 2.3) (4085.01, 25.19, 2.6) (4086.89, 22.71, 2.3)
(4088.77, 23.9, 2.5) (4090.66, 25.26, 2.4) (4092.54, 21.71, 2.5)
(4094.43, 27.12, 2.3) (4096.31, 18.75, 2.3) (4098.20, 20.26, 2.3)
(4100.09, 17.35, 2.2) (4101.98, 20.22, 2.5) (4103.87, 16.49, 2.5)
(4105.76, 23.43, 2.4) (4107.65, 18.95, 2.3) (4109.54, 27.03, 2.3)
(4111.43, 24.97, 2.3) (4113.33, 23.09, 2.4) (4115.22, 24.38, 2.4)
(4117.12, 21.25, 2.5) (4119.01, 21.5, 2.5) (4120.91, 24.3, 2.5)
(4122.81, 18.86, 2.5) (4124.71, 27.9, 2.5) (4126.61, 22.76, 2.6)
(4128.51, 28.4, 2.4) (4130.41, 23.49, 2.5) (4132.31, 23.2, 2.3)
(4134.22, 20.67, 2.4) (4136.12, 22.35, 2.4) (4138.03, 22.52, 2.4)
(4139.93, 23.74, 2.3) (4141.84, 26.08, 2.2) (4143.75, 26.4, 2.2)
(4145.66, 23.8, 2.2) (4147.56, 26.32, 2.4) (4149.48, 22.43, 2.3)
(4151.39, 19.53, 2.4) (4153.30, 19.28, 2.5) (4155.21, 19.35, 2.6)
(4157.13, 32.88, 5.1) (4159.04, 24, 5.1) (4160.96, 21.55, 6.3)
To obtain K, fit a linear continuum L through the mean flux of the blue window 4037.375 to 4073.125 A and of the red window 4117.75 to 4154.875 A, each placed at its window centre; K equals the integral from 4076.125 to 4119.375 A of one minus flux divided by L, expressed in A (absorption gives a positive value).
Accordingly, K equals 3.7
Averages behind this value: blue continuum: 25.4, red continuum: 23.3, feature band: 22.2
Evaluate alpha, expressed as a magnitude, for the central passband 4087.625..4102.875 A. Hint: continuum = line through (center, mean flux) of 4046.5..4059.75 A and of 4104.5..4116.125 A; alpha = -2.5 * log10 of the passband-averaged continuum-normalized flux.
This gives 0.11 mag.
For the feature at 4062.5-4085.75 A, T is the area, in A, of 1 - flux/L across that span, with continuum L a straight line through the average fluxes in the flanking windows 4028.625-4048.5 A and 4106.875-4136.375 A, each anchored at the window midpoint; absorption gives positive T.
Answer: 1.1 A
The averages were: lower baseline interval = 25.1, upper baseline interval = 23.4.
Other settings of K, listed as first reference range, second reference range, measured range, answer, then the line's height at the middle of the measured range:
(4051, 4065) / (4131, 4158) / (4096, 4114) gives 2.3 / 24.2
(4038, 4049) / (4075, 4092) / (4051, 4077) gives 0.1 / 24.7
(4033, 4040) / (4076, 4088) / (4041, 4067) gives -2.9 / 23.2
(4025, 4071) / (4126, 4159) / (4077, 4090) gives 0.9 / 24.4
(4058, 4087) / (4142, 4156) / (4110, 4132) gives -0.7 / 23.1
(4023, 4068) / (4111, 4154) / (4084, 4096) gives 0.1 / 24.1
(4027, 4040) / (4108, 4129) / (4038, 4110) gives 0.0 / 23.7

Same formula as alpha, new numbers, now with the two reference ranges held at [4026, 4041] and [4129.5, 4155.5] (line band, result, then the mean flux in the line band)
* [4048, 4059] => -0.10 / 25.8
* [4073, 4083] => 0.05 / 22.4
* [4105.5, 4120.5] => 0.00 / 23.1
